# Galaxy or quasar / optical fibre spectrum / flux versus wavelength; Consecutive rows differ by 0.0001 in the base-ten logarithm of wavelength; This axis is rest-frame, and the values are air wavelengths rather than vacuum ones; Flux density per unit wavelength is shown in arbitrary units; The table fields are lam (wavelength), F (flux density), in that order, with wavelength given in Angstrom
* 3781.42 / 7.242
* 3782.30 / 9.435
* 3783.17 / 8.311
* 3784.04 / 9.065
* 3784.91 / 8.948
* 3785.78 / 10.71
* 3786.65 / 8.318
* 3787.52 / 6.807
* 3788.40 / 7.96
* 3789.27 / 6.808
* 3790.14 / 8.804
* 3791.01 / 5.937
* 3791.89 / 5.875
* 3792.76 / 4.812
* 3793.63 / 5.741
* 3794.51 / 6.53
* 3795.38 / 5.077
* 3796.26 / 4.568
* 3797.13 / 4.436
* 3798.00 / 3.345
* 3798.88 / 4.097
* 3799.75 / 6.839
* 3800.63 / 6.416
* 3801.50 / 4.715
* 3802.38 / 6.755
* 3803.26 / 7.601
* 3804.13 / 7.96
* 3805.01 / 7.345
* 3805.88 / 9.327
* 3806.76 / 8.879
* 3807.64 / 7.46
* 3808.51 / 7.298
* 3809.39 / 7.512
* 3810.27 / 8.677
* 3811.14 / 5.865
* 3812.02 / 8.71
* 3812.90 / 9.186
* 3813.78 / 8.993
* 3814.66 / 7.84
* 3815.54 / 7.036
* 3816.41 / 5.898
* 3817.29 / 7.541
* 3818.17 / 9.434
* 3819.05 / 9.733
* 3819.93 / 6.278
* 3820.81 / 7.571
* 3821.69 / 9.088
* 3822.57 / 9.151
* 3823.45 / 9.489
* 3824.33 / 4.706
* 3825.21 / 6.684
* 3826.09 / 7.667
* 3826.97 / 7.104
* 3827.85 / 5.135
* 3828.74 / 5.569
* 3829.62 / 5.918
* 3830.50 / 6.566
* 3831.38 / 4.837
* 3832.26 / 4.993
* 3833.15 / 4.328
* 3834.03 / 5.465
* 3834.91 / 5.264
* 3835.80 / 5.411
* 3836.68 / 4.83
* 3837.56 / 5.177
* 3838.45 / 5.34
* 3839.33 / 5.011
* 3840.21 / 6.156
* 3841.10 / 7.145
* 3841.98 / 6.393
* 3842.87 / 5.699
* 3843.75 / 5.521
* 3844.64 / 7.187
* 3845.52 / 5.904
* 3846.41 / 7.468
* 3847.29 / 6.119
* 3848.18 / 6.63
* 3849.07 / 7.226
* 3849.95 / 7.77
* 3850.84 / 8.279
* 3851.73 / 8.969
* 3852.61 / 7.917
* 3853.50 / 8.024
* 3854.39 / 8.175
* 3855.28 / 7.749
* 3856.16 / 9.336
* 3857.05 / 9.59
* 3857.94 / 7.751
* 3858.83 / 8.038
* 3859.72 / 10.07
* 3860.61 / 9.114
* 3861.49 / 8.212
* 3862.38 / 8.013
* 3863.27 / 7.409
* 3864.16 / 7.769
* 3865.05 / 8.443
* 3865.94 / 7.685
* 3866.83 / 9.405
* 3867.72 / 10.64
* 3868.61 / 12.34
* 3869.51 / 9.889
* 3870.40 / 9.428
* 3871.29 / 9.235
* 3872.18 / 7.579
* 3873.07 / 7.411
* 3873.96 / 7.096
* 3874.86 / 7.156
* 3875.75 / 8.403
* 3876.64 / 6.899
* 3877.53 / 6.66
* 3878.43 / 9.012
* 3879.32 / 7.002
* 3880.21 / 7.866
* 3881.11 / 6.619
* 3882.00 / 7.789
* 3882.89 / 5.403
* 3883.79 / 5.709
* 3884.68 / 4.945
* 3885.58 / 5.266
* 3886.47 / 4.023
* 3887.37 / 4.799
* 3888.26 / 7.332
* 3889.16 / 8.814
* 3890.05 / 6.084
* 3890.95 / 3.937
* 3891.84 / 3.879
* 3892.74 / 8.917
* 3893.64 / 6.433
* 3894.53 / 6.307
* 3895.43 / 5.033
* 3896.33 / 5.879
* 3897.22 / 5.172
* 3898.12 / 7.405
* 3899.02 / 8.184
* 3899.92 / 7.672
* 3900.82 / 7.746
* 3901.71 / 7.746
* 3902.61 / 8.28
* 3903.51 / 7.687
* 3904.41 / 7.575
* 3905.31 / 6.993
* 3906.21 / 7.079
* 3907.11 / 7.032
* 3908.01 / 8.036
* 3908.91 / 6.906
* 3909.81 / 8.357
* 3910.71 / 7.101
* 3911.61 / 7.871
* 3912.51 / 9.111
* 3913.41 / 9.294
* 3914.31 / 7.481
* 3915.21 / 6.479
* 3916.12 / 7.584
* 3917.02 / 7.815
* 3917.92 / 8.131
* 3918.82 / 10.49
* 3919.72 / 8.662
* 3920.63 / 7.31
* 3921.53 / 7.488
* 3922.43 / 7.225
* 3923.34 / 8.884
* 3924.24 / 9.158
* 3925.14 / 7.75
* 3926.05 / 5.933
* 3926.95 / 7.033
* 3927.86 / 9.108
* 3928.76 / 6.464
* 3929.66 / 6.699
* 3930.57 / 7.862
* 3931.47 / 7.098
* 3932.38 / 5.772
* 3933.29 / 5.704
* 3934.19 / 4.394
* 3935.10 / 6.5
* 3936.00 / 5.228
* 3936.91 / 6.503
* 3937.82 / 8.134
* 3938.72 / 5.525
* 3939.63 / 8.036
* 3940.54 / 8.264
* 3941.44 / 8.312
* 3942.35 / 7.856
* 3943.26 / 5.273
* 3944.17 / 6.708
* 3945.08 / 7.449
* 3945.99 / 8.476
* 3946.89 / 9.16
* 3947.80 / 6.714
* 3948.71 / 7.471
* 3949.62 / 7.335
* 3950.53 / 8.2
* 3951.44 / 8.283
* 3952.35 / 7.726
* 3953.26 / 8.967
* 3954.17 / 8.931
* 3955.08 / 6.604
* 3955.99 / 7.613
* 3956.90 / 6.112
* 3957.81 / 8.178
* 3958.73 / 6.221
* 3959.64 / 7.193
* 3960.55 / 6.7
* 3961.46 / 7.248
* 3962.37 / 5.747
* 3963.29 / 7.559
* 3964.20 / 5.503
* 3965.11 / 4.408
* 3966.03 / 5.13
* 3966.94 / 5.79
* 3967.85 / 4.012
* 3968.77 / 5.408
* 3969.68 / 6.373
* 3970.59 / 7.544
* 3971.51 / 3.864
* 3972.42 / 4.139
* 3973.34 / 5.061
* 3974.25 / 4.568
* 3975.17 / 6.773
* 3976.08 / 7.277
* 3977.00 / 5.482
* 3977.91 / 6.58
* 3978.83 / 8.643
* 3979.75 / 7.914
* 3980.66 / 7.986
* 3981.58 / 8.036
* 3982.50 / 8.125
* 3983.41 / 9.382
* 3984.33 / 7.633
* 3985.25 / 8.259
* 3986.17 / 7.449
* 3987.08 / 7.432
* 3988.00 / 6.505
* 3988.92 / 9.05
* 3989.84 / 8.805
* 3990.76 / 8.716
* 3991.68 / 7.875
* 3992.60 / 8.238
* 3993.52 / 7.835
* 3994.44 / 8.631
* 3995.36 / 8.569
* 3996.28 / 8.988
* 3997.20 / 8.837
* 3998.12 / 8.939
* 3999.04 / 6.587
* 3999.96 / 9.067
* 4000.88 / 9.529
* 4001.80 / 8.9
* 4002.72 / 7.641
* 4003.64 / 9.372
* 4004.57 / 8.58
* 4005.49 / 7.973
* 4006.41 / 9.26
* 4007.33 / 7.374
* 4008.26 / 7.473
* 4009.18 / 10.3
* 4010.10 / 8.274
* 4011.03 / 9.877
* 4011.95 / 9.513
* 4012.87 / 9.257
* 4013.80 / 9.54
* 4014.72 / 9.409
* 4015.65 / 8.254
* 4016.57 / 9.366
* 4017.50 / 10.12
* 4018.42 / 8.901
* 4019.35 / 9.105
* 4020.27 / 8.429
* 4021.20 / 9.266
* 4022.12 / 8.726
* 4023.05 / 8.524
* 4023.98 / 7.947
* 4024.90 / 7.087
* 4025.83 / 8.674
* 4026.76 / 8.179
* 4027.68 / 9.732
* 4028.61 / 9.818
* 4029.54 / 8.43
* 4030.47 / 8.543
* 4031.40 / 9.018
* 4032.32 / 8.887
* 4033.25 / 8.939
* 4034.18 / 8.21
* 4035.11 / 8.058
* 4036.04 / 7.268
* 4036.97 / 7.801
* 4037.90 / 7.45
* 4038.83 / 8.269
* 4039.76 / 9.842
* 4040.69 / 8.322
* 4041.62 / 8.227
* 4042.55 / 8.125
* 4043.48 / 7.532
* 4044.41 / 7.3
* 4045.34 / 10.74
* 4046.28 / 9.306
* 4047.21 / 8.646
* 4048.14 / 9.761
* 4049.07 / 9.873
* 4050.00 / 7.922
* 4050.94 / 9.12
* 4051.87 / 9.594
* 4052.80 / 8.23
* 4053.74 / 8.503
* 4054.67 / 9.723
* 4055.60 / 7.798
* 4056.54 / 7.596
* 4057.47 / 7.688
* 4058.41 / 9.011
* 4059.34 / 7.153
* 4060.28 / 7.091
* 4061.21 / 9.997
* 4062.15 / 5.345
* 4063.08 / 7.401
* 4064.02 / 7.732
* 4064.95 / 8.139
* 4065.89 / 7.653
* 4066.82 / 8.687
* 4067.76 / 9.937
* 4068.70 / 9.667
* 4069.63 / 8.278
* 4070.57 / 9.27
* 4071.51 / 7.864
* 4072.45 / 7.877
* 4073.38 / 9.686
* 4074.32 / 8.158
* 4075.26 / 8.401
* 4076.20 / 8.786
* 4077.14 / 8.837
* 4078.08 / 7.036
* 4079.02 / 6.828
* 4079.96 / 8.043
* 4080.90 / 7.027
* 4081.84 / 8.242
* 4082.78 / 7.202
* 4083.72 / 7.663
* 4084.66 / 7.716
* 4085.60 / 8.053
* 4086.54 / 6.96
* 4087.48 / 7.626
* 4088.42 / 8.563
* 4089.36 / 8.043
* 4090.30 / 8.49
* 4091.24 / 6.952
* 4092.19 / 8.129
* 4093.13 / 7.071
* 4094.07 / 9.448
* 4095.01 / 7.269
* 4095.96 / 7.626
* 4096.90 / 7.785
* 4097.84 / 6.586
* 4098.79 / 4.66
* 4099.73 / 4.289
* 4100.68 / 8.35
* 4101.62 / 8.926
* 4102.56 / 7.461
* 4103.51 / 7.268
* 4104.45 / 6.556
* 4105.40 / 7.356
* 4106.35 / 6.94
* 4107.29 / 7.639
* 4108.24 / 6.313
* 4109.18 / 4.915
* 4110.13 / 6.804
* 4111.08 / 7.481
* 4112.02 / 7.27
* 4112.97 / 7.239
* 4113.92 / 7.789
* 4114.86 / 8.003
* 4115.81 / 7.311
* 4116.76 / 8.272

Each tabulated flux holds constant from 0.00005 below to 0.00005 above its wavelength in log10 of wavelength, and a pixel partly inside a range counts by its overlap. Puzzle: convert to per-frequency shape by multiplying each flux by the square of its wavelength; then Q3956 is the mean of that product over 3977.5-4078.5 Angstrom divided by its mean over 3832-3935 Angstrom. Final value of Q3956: 1.3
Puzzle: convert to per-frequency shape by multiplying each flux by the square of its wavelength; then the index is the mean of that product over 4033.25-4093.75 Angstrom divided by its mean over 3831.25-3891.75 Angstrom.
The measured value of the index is 1.3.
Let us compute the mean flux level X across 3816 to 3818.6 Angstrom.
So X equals 7.63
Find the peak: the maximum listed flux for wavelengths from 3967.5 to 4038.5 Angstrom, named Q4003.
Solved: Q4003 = 10.3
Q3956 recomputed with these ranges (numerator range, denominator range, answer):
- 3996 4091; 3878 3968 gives 1.27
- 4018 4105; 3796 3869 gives 1.27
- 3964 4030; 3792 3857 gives 1.27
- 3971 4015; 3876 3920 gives 1.18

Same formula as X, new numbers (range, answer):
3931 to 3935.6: 5.9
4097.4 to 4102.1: 6.57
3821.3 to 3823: 9.12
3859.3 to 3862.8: 8.87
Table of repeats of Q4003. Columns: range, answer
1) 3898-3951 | 10.49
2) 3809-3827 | 9.733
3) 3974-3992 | 9.382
